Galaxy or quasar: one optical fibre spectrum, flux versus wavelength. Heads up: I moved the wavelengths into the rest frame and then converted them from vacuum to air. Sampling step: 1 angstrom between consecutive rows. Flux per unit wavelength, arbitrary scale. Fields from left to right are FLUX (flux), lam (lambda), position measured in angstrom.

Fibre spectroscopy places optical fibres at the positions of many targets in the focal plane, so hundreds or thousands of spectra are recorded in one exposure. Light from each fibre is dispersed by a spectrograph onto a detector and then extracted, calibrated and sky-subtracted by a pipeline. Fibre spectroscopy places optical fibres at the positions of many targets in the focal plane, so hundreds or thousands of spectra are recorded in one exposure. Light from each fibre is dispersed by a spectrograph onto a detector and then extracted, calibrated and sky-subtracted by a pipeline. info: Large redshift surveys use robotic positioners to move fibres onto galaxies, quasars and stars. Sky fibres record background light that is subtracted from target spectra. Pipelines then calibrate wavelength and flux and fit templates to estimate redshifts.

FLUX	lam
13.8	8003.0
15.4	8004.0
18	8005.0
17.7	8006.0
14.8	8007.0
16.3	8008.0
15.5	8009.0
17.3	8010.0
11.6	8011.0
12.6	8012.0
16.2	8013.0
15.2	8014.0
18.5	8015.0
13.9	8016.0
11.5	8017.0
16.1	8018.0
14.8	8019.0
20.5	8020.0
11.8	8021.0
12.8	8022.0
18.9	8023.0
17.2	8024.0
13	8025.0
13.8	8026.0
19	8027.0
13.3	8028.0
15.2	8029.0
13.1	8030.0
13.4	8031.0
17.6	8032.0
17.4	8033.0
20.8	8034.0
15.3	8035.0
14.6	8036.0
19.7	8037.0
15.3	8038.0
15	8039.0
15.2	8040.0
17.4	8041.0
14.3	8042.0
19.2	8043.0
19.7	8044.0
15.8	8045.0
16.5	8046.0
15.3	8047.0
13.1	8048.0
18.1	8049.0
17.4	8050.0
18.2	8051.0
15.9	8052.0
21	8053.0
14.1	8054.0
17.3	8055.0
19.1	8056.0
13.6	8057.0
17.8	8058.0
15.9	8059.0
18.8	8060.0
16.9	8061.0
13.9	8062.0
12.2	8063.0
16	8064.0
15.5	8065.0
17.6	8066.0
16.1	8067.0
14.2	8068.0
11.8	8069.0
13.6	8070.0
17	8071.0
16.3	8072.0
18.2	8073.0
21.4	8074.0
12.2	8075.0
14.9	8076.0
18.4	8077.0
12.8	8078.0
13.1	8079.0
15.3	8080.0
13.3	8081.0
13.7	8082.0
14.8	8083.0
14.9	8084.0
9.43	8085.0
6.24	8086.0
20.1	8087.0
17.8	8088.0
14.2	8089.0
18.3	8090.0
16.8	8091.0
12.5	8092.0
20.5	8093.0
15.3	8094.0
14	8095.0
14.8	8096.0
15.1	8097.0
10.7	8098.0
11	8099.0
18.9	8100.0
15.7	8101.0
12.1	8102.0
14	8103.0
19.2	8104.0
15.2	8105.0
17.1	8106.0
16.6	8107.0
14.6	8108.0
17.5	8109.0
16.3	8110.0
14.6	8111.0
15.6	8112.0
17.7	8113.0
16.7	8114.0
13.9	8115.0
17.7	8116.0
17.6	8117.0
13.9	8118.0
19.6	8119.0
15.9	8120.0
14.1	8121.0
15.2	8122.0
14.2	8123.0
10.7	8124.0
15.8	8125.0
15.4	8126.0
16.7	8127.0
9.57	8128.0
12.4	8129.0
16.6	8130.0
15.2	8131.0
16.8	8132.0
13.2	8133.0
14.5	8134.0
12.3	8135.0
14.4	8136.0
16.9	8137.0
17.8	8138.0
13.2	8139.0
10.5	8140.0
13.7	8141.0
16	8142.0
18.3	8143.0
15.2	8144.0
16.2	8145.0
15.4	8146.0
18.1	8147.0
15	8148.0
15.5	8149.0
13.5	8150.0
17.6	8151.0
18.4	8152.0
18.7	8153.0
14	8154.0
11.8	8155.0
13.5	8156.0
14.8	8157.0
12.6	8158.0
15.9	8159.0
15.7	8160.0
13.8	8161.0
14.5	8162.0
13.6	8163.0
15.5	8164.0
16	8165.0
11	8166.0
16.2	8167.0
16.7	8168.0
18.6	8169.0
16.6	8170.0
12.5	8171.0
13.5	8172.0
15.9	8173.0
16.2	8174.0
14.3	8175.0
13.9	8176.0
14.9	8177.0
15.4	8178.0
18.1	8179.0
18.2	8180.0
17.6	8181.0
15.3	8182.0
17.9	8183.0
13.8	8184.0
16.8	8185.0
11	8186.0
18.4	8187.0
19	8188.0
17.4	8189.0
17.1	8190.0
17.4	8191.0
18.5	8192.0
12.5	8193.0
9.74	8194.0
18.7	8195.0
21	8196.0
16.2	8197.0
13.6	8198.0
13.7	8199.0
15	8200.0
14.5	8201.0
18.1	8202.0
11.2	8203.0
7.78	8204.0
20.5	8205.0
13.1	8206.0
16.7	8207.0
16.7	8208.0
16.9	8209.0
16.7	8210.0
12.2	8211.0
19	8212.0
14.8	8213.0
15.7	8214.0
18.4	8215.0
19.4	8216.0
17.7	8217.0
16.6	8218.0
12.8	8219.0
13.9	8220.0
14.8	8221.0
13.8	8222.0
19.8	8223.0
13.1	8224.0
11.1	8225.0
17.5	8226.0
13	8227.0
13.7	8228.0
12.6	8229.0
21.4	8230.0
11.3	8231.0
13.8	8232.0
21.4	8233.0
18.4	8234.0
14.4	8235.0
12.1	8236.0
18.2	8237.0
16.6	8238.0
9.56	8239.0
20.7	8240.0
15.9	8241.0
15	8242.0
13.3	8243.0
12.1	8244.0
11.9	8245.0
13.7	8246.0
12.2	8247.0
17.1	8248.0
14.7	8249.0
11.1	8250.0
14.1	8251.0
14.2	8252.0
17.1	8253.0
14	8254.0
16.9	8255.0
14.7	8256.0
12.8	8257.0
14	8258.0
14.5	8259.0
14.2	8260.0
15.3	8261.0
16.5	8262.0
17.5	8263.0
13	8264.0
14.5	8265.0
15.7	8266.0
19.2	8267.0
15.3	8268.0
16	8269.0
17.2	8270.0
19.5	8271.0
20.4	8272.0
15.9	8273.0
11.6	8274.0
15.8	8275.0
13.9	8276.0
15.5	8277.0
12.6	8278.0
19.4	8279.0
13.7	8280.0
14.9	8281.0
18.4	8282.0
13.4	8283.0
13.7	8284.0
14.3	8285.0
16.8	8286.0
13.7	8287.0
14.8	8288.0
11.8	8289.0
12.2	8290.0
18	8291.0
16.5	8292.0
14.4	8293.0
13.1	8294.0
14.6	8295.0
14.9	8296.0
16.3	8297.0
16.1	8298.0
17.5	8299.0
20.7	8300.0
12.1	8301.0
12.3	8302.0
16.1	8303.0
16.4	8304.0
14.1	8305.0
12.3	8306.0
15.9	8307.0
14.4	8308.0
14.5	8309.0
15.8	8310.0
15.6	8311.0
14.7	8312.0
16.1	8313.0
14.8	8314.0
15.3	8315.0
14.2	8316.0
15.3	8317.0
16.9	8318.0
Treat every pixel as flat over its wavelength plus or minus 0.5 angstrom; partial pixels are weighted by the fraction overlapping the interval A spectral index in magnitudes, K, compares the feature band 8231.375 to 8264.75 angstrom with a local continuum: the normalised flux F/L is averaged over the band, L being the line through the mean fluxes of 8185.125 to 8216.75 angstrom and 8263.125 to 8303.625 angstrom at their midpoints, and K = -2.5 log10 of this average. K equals 0.05 mag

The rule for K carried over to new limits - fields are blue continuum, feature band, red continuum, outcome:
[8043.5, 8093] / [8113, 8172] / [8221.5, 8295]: 0.02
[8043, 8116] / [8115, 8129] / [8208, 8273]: 0.04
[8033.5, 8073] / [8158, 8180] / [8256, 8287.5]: 0.05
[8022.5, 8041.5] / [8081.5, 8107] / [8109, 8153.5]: 0.05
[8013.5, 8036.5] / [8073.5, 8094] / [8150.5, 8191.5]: 0.04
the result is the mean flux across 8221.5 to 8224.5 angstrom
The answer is 15.6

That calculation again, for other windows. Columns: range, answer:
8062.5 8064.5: 14.1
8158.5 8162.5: 15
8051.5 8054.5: 17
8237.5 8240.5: 15.6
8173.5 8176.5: 14.8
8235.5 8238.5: 15.6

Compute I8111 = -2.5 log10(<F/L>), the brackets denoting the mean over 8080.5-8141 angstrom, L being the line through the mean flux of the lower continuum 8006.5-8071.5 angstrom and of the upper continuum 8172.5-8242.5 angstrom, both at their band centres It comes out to 0.06 mag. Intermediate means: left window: 15.9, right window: 15.7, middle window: 15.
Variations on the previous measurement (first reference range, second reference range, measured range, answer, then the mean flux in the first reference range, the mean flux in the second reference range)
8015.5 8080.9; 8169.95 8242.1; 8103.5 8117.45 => -0.04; 15.9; 15.6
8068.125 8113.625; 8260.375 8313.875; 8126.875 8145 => 0.04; 15.2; 15.4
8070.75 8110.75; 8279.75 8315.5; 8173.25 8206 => -0.04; 15.2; 15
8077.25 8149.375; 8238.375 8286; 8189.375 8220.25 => -0.05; 15.1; 15.1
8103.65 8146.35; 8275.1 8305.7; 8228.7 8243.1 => -0.04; 15.3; 15.1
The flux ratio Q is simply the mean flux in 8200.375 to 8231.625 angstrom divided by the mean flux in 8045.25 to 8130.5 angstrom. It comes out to 0.99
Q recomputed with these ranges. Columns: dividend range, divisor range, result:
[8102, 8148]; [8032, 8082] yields 0.95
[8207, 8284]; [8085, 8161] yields 1.01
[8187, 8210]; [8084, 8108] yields 1.05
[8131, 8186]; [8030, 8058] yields 0.92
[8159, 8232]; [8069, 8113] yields 1.02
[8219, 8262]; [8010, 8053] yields 0.93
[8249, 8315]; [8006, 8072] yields 0.96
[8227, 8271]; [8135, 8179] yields 1.00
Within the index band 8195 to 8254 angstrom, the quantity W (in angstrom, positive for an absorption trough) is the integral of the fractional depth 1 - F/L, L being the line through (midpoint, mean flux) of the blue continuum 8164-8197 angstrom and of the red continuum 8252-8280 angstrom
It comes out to 2.0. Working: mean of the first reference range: 15.9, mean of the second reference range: 15.6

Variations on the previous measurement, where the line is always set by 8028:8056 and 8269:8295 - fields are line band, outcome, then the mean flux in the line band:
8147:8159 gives 0.55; 15.2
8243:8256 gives 1.13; 14.1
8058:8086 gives 2.30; 15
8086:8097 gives 0.23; 15.9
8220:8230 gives 0.55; 14.7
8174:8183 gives -0.16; 16.1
